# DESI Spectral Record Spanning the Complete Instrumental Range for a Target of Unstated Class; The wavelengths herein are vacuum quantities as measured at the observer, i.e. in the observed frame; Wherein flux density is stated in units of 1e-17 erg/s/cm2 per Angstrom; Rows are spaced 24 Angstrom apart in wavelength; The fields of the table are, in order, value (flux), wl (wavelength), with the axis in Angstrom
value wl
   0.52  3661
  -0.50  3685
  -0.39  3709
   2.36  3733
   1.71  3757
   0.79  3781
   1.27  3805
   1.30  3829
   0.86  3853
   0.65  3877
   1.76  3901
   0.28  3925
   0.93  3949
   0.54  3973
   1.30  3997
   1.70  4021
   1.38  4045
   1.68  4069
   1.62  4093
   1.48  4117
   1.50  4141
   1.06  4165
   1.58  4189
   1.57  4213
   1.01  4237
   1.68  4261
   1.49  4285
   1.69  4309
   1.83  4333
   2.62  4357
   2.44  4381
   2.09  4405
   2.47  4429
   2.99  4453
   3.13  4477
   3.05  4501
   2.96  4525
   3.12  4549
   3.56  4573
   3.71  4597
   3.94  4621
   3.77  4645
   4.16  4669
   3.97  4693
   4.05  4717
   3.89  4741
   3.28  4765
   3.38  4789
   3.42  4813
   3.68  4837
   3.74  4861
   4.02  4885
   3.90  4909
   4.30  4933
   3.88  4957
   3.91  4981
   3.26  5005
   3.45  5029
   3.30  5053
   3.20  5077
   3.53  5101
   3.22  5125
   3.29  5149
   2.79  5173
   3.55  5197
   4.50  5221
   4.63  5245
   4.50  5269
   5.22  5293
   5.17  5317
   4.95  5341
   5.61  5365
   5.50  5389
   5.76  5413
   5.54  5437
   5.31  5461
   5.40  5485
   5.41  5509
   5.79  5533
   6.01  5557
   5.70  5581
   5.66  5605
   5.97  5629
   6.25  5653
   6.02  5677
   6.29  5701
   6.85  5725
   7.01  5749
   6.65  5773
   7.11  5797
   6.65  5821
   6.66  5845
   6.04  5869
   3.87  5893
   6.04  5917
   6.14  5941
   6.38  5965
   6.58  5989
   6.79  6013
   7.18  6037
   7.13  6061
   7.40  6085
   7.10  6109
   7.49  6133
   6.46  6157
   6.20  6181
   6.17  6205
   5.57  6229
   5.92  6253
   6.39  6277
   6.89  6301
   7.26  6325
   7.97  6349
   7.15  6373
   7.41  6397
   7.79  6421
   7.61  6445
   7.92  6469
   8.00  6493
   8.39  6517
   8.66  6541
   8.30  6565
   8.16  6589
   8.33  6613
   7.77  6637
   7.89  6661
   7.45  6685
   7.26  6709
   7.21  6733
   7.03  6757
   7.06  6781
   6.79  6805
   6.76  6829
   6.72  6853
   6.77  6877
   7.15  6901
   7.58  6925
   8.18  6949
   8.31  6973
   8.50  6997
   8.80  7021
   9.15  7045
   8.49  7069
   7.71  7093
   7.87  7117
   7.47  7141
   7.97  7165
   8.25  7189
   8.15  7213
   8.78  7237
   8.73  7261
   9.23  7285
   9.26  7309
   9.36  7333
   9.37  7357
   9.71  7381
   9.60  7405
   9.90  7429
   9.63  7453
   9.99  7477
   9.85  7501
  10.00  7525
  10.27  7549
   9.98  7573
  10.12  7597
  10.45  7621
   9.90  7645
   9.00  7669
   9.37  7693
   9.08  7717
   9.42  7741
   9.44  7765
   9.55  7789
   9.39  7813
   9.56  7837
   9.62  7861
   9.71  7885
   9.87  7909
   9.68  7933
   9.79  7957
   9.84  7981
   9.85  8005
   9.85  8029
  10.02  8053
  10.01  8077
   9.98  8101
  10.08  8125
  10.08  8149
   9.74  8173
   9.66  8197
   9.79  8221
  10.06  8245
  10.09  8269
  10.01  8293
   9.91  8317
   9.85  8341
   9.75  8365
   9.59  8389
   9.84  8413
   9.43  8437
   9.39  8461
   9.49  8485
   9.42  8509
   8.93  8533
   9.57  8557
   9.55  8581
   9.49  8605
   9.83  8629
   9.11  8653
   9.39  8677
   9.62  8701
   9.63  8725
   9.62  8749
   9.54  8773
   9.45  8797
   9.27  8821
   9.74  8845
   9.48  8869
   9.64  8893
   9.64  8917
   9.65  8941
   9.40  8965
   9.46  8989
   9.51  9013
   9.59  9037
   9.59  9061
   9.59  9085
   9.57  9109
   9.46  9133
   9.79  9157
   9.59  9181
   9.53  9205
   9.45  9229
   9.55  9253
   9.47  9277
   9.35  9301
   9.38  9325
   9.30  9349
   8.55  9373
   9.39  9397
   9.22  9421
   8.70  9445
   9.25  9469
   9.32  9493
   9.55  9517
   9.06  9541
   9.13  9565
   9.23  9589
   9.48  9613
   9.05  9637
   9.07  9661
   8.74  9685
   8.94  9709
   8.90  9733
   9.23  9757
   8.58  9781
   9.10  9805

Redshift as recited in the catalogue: 0.000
